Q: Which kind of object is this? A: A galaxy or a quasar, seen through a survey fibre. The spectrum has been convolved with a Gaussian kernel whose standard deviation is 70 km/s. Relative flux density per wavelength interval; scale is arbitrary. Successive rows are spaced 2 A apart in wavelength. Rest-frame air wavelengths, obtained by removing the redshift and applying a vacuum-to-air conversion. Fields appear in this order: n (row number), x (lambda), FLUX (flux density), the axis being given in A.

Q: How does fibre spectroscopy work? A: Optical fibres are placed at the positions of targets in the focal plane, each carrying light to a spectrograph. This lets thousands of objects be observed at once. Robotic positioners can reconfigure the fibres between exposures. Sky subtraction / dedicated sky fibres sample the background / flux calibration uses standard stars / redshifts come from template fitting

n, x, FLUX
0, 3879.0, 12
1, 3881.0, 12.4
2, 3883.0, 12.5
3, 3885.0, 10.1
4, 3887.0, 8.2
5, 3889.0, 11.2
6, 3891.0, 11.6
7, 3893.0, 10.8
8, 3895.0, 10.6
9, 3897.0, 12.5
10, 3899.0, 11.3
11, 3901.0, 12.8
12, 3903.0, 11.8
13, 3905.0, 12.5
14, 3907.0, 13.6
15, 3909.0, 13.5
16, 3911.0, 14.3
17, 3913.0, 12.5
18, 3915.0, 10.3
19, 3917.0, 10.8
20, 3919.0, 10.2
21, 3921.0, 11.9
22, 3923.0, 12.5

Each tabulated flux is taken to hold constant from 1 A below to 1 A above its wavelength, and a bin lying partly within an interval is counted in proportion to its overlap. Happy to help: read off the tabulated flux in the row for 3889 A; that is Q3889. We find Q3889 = 11.2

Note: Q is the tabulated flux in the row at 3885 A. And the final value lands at 10.1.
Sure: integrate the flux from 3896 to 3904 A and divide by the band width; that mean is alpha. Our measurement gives 12.1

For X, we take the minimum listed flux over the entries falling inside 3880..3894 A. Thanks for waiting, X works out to 8.2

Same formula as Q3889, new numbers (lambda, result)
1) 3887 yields 8.2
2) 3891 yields 11.6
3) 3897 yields 12.5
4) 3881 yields 12.4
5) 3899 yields 11.3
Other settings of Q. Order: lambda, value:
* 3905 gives 12.5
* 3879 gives 12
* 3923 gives 12.5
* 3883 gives 12.5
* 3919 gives 10.2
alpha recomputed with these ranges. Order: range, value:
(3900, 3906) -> 12.4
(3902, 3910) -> 12.9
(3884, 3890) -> 9.83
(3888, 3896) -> 11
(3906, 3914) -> 13.5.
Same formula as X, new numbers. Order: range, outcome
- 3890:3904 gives 10.6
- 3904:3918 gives 10.3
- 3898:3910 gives 11.3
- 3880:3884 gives 12.4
